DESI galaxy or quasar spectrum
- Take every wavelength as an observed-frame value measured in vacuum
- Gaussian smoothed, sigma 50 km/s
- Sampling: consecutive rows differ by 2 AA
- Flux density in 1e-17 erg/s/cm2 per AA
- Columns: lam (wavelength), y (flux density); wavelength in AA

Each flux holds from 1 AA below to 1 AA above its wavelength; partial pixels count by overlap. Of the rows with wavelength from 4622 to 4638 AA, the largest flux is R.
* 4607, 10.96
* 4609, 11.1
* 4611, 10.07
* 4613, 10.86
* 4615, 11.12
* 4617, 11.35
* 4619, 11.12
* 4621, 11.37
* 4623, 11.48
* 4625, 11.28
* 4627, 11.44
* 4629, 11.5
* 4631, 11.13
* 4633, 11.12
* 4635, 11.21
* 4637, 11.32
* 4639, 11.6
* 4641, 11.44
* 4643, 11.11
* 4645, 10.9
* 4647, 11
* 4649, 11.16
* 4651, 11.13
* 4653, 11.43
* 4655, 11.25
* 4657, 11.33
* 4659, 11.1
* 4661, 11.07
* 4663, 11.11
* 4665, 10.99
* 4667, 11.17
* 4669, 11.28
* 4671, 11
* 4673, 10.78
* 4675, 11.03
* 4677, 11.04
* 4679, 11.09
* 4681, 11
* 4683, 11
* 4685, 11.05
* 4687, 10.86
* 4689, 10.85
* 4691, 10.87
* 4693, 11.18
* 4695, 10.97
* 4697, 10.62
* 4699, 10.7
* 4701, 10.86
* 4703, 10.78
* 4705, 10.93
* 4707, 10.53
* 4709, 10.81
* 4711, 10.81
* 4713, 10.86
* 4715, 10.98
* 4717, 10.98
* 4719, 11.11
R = 11.5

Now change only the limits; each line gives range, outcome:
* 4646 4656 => 11.43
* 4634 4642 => 11.6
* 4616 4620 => 11.35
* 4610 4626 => 11.48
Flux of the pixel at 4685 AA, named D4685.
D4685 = 11.05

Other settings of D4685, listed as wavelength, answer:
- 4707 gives 10.53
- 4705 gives 10.93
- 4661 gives 11.07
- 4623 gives 11.48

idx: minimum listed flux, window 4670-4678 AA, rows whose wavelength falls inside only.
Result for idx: 10.78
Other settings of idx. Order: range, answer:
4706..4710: 10.53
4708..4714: 10.81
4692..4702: 10.62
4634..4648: 10.9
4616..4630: 11.12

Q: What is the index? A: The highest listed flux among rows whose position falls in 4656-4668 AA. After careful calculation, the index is 11.33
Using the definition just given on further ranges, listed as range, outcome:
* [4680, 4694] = 11.18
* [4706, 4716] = 10.98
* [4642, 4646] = 11.11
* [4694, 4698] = 10.97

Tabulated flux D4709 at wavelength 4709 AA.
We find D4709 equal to 10.81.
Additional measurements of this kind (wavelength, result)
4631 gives 11.13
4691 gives 10.87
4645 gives 10.9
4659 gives 11.1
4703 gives 10.78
